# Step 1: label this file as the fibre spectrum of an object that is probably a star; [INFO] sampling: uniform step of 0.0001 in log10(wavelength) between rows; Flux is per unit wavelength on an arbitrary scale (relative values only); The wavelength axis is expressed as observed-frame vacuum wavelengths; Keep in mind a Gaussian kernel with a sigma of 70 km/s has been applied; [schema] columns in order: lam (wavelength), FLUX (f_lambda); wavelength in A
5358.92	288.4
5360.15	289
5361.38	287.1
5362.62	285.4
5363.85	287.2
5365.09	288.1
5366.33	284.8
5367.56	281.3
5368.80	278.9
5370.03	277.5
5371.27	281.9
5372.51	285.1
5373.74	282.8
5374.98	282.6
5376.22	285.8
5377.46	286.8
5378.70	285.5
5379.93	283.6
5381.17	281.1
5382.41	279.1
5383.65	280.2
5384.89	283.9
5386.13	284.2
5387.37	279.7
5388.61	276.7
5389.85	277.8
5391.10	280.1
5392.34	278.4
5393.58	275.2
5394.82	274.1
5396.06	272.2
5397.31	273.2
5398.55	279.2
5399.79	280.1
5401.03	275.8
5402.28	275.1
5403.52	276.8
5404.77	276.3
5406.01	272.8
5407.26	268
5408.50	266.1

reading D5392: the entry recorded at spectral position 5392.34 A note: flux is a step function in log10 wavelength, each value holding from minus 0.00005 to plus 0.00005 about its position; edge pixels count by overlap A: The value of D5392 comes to 278.4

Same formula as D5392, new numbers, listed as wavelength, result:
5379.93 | 283.6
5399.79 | 280.1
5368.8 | 278.9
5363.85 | 287.2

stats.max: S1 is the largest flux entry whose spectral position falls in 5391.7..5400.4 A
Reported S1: 280.1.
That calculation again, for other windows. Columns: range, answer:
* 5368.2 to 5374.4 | 285.1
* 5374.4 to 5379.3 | 286.8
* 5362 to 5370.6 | 288.1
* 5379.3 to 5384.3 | 283.6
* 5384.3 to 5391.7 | 284.2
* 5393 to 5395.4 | 275.2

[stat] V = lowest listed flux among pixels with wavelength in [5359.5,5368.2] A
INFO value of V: 281.3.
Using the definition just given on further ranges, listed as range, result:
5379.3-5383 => 279.1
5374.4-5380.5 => 282.6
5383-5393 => 276.7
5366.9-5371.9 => 277.5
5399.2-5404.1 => 275.1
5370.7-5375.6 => 281.9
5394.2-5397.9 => 272.2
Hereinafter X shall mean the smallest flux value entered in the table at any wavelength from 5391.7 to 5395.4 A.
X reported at 274.1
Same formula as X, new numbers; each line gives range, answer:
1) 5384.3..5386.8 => 283.9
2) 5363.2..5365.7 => 287.2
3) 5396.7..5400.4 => 273.2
